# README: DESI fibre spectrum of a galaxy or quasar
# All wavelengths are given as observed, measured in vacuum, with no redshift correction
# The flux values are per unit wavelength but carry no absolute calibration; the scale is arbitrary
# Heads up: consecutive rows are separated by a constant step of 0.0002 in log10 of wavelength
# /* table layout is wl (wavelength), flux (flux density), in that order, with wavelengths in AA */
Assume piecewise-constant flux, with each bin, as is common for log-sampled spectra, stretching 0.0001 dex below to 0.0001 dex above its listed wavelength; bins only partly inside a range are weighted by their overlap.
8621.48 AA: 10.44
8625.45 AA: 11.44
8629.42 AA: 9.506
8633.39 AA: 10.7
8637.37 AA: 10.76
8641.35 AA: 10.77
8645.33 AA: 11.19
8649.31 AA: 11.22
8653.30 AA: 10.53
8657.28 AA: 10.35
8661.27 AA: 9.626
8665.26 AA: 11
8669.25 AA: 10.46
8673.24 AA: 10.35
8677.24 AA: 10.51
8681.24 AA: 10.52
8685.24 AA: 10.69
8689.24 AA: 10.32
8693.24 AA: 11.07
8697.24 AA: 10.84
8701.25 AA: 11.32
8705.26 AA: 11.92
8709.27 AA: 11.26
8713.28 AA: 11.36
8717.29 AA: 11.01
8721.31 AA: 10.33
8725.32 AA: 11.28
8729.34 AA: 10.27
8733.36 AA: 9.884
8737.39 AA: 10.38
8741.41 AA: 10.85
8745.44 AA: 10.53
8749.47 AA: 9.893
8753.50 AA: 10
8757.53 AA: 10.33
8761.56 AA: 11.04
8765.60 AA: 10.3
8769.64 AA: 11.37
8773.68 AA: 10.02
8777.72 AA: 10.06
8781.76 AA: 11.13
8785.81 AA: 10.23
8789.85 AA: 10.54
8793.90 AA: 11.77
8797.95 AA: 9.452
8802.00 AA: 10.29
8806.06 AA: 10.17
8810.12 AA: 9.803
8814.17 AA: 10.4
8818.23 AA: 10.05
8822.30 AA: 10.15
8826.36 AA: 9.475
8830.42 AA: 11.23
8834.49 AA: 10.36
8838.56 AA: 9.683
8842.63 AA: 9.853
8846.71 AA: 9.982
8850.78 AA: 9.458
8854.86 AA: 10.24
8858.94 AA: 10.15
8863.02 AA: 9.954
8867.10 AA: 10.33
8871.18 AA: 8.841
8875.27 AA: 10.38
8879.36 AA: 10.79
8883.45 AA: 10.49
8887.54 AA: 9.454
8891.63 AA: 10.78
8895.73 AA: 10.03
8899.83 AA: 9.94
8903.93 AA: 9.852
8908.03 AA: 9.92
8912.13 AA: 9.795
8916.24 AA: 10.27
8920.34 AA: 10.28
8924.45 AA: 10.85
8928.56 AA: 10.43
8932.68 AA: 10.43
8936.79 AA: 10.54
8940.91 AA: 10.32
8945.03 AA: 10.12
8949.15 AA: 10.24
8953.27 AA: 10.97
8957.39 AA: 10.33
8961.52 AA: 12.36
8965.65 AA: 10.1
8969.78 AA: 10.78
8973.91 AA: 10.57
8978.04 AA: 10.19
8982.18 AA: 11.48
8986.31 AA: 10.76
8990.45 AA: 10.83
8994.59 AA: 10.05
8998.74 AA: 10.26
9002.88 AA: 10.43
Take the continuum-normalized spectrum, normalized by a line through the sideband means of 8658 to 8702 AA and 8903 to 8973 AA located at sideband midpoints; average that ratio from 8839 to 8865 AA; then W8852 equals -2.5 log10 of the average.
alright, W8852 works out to 0.061 mag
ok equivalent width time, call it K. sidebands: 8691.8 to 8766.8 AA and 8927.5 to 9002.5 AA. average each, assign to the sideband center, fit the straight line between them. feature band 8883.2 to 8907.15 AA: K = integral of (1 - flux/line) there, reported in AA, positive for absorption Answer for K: 1.3 AA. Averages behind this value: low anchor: 10.7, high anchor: 10.6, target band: 10.1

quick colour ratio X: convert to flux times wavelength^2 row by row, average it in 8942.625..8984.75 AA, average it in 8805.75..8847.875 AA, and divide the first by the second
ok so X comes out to 1.1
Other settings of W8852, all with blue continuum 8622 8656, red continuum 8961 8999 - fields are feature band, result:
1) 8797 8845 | 0.07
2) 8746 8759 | 0.06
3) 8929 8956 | 0.03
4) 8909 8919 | 0.07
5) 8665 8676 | 0.02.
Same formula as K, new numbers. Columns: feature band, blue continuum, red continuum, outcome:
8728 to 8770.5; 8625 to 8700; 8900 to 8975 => 0.6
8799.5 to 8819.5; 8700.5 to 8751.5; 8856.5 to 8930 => 0.6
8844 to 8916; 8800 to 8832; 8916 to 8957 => 2.1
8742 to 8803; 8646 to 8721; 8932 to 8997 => 1.5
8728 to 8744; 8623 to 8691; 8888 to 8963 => 0.3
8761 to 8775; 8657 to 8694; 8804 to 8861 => -0.6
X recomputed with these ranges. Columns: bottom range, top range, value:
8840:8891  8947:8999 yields 1.09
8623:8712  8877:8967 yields 1.02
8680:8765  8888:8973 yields 1.02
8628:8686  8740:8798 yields 1.02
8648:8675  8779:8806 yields 1.03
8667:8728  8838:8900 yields 0.96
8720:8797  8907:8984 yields 1.04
